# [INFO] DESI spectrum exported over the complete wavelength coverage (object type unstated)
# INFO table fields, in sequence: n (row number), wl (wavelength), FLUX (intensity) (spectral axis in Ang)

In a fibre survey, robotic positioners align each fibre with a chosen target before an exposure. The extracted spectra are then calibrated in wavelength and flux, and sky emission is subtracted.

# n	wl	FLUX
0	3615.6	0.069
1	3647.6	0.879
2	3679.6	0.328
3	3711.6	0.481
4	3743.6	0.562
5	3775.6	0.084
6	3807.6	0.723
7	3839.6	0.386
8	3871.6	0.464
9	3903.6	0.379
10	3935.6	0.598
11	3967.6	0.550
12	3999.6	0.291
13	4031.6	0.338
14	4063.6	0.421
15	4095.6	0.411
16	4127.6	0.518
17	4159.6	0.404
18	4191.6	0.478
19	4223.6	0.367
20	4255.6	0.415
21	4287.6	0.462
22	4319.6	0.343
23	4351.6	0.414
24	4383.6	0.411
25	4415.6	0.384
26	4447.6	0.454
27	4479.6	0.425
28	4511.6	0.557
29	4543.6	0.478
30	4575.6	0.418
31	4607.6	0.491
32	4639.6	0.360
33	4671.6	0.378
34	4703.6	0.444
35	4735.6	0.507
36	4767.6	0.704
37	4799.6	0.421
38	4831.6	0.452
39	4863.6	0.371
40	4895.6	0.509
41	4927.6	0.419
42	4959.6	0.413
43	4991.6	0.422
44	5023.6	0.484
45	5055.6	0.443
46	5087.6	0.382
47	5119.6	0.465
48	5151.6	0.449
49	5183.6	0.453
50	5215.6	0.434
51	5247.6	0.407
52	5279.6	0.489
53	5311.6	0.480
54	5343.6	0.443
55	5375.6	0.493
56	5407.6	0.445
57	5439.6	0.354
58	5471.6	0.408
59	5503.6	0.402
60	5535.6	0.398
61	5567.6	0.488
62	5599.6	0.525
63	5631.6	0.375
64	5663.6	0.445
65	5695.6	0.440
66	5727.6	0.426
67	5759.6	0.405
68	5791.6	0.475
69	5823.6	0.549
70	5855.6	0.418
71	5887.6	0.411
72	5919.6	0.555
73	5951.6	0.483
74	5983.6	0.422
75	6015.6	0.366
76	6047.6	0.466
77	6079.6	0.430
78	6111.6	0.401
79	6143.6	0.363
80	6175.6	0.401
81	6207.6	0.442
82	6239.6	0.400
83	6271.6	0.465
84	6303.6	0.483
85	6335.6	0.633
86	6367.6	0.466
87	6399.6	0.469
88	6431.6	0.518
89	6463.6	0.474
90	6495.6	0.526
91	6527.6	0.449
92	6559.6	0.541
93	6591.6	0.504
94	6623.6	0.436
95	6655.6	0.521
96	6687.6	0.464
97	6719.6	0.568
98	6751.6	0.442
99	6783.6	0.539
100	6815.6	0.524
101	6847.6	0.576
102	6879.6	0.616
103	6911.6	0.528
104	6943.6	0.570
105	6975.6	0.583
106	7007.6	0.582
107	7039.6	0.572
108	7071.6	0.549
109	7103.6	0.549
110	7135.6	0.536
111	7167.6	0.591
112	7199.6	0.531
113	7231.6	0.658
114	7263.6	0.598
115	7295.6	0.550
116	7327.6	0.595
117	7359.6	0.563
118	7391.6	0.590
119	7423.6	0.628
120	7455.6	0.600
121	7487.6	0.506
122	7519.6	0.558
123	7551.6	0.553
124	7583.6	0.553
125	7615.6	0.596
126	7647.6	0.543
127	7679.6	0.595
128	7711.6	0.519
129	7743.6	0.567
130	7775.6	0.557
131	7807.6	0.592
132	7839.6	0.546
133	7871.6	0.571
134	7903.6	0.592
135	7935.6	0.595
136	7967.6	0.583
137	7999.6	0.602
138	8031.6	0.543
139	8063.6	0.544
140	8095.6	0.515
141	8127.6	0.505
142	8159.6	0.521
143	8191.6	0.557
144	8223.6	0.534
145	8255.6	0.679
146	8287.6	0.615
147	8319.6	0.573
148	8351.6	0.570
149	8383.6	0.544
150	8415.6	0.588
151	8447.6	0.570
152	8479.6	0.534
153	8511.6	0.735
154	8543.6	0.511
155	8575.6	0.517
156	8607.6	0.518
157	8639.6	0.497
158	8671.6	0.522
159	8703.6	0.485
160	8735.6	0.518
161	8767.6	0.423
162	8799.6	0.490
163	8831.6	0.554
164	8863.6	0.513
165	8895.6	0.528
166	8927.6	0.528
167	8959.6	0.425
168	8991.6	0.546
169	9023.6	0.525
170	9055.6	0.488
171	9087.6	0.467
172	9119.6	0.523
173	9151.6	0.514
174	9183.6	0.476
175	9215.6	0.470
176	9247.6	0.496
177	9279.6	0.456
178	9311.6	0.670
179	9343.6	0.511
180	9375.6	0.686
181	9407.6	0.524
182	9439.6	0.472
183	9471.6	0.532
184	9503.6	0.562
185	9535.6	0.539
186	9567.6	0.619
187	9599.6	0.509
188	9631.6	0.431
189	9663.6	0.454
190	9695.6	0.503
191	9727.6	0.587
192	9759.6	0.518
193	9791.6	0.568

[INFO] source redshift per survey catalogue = 0.70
